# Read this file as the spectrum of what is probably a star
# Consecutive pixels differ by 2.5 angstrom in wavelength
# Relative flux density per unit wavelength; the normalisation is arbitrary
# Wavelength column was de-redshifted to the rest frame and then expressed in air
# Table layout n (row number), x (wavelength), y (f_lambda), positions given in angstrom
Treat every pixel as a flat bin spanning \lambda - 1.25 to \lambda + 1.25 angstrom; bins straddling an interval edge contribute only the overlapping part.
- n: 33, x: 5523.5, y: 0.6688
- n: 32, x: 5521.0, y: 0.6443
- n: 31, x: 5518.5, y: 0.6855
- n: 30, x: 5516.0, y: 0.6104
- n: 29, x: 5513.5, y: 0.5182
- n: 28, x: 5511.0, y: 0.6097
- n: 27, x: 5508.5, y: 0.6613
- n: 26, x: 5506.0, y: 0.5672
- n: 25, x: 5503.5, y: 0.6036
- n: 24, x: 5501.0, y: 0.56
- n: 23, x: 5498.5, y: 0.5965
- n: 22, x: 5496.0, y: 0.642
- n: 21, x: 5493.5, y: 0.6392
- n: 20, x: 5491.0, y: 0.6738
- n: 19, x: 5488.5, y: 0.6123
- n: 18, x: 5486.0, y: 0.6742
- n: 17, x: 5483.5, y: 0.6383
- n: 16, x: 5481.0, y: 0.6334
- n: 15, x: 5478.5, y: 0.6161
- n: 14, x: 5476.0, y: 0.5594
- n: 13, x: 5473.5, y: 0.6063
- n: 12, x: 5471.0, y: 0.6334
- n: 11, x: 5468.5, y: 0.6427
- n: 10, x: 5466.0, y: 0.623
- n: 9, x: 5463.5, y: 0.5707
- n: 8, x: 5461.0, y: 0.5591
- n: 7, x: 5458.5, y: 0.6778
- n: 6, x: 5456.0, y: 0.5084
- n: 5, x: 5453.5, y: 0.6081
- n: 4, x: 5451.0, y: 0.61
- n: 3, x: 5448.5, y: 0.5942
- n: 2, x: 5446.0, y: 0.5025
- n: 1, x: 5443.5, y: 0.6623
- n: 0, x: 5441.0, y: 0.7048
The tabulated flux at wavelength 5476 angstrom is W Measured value 0.5594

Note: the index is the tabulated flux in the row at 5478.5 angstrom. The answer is 0.6161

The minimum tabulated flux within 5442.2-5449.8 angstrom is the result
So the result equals 0.5025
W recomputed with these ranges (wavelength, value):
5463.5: 0.5707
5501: 0.56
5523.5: 0.6688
